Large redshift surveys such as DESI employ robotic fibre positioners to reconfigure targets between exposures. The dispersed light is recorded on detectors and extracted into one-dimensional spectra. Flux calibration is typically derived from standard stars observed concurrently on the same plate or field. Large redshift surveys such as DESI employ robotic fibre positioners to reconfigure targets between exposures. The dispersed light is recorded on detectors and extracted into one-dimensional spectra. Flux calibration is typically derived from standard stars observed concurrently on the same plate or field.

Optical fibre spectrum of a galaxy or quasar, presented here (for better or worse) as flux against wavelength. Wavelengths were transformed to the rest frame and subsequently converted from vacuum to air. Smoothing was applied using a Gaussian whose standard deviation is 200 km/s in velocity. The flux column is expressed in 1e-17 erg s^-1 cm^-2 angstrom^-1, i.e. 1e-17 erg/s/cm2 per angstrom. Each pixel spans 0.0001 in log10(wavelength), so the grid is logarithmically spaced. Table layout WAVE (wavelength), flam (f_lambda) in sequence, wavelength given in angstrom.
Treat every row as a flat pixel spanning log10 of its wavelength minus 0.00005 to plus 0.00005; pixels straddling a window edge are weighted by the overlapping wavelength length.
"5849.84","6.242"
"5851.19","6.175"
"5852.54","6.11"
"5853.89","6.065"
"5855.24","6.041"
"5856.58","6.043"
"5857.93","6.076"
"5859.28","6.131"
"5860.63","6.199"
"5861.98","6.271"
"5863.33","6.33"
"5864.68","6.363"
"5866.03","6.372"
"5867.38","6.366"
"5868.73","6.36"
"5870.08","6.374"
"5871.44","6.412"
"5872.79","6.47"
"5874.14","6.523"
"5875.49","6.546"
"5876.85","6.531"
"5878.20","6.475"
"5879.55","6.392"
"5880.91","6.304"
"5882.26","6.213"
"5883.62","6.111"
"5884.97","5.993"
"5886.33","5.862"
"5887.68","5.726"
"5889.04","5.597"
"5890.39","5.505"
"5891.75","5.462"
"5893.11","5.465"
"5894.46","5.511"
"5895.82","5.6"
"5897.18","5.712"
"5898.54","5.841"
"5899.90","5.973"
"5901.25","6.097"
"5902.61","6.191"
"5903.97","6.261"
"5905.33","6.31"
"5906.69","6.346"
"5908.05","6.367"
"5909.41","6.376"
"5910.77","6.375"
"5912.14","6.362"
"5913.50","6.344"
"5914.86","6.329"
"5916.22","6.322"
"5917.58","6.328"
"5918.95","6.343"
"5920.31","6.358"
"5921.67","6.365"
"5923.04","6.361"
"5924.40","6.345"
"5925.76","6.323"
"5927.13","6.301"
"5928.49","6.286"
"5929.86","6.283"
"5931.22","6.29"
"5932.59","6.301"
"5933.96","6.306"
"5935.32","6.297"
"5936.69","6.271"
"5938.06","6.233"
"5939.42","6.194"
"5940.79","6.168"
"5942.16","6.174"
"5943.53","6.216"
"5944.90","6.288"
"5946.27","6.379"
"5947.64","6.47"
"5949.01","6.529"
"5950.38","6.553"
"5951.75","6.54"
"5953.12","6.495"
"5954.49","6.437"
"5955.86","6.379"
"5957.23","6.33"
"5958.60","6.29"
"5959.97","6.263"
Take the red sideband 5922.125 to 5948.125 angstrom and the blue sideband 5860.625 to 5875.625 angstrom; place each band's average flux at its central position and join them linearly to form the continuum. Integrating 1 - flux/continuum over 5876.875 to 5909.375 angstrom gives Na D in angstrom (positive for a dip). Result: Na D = 1.8 angstrom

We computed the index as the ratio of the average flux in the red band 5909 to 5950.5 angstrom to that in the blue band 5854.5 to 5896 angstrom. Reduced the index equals 1.03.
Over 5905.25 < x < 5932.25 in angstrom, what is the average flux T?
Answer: 6.34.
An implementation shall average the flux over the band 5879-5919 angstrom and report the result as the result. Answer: 6.05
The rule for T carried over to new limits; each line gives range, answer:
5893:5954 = 6.25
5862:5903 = 6.09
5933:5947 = 6.25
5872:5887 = 6.31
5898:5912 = 6.22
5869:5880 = 6.46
